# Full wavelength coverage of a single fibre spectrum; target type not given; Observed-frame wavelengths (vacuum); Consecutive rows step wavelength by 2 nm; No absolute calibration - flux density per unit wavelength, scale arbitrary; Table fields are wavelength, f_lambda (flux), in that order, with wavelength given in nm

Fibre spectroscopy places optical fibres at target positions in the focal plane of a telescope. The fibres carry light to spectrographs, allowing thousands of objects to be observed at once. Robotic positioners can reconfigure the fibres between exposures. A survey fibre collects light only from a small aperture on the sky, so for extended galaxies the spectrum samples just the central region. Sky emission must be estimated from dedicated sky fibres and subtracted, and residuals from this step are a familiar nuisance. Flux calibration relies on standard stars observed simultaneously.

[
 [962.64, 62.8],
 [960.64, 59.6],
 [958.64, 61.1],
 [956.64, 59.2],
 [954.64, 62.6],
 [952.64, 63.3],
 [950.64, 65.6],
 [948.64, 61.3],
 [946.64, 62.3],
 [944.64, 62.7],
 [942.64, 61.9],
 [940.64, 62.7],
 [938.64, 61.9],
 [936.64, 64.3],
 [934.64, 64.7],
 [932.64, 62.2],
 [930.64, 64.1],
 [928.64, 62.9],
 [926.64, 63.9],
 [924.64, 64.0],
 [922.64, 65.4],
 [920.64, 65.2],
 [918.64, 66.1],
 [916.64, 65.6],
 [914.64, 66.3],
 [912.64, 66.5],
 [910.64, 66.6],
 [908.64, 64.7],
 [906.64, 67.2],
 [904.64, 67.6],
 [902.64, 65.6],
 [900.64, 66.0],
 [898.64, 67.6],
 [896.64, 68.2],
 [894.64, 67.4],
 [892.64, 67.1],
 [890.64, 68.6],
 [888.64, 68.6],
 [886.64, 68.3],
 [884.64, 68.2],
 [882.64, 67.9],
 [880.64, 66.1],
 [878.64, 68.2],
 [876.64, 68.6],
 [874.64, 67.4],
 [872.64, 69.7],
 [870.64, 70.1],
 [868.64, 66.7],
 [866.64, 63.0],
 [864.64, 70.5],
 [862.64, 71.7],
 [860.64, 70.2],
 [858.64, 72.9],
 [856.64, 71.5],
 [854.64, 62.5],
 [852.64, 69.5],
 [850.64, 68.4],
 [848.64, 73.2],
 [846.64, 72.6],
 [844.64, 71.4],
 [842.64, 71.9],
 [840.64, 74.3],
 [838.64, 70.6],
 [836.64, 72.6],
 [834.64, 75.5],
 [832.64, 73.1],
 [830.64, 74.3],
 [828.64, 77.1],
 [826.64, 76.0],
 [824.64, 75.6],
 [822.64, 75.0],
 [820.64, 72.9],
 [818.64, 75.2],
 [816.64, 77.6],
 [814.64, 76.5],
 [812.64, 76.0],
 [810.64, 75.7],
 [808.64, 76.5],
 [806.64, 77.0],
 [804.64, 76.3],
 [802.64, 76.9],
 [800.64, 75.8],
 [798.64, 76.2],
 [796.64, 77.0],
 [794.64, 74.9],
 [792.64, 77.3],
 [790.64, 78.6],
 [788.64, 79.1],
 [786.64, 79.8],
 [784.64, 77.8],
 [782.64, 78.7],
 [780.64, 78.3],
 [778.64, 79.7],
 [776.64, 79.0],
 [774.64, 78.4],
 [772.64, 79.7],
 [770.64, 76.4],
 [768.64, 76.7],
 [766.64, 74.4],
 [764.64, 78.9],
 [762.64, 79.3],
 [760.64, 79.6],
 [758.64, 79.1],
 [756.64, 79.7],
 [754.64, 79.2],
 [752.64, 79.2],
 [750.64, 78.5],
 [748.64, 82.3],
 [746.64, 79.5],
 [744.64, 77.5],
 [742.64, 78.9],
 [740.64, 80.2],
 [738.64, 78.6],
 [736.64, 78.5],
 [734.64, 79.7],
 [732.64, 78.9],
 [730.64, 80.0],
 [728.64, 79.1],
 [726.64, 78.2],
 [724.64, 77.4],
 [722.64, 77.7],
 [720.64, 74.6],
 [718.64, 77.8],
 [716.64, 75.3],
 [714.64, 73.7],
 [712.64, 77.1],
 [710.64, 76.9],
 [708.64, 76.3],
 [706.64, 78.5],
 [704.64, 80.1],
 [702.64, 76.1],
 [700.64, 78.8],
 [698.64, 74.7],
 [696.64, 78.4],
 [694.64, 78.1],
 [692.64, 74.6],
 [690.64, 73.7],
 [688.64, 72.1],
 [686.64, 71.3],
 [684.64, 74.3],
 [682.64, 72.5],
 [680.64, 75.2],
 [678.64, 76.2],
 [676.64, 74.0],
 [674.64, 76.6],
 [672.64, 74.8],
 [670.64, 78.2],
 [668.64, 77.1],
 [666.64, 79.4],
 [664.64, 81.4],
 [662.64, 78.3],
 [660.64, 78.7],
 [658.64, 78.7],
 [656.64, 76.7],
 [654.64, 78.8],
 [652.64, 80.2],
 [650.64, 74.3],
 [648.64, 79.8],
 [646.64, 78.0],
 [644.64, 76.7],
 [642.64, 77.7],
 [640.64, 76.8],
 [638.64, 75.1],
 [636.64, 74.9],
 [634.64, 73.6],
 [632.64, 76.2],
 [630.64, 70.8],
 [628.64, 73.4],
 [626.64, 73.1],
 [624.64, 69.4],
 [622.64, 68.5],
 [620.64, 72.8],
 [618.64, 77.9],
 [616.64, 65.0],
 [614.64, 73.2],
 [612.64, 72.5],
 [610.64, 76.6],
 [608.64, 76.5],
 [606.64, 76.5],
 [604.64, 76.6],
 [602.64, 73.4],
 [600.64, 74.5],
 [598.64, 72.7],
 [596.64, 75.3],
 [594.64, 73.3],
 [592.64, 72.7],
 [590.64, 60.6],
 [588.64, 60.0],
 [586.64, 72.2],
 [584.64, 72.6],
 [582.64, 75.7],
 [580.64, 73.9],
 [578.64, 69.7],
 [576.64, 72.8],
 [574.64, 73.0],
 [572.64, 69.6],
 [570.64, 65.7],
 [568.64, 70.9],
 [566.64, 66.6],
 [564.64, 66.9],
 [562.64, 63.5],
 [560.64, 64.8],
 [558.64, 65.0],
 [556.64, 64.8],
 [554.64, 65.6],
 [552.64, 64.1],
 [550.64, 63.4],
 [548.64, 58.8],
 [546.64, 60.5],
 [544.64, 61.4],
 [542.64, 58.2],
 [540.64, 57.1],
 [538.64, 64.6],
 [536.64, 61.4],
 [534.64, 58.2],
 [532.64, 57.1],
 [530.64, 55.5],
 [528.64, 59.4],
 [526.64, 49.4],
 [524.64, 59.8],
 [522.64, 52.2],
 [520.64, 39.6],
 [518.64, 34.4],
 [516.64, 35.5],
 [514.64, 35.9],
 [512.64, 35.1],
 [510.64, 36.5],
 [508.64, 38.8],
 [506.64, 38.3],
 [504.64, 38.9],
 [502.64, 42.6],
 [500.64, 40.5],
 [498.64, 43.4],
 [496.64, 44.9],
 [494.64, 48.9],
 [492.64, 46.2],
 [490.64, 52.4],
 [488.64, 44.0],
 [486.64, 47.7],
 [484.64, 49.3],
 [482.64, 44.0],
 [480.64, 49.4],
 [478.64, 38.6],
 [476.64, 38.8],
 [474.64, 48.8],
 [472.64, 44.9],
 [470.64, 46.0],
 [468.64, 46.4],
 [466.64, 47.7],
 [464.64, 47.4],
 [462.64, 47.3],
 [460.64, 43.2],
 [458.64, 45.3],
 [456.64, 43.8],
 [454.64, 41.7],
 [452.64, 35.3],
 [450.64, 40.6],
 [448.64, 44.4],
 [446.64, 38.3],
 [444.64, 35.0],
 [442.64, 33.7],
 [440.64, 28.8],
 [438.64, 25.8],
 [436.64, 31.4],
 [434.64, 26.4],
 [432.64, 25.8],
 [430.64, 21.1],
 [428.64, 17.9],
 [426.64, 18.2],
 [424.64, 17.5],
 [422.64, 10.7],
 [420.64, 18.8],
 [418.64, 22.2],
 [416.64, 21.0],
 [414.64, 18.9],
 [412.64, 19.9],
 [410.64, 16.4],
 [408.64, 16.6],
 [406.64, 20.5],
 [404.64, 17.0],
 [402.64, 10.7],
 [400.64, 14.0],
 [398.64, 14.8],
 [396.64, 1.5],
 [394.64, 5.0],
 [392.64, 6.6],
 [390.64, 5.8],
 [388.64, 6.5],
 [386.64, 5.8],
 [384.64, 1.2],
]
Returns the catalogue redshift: 0.000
